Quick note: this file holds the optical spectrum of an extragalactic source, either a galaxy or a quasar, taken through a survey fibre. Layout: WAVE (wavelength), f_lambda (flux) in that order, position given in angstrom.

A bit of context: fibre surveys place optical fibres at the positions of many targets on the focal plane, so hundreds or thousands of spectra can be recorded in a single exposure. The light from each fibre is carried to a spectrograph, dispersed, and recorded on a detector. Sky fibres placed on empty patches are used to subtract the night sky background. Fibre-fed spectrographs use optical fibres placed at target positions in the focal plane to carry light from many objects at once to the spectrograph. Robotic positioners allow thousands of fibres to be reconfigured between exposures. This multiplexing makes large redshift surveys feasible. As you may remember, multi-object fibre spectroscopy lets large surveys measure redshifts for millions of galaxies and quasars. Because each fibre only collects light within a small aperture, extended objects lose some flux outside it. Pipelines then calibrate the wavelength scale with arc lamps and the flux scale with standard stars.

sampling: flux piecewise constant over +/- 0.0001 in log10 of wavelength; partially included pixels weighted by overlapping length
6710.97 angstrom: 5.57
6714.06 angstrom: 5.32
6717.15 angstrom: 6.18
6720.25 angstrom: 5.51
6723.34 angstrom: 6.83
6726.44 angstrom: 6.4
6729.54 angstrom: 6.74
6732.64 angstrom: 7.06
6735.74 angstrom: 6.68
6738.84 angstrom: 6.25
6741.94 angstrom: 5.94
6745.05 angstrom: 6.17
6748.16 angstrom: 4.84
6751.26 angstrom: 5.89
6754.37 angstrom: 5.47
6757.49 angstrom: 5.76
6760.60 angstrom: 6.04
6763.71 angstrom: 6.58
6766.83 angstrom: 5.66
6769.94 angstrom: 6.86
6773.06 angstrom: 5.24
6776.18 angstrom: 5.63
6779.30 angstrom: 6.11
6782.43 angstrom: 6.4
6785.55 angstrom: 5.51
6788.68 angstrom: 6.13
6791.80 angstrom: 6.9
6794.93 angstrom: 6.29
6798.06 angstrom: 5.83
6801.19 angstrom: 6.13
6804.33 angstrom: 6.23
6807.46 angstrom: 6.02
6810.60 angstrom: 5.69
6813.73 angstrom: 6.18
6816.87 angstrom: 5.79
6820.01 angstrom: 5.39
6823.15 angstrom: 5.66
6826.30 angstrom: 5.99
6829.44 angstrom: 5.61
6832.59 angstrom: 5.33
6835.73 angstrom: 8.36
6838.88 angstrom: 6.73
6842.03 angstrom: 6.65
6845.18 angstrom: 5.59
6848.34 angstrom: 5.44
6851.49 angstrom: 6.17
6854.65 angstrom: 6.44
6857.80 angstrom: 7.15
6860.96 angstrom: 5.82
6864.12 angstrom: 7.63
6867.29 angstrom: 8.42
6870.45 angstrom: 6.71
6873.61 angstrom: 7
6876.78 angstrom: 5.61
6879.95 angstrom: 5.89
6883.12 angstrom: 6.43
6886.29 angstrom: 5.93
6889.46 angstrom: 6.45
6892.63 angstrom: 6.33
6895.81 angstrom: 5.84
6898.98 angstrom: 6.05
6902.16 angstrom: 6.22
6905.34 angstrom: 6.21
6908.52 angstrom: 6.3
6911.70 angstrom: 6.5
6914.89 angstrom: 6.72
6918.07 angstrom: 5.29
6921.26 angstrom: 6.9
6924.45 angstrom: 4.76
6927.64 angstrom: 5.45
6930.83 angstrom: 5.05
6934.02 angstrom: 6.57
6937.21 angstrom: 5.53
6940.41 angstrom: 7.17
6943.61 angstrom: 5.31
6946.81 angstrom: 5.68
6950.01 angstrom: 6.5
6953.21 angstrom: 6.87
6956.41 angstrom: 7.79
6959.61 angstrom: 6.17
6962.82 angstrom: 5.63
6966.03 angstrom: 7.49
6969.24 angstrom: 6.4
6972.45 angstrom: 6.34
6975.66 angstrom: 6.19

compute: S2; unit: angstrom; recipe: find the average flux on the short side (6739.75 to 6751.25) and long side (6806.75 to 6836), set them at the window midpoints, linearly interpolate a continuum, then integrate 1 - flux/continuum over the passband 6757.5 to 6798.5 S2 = -2.06 angstrom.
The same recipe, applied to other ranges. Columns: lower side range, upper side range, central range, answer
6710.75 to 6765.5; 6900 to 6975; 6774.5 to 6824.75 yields 1.0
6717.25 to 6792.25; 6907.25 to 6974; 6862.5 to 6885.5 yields -2.3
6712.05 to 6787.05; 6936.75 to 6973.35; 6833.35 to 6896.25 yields -2.7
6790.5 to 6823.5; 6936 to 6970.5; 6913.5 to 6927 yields 1.0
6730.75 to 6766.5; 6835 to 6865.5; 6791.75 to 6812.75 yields 0.7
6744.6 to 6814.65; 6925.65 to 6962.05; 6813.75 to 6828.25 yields 0.6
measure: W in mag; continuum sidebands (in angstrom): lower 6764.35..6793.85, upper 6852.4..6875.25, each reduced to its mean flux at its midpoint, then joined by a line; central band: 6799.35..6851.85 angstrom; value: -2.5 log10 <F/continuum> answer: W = 0.09 mag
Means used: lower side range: 6.07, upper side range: 7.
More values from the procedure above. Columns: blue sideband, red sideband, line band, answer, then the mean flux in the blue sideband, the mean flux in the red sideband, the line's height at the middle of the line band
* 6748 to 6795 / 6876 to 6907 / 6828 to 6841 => -0.08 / 5.98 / 6.11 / 6.05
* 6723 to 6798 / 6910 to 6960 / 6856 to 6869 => -0.18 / 6.12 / 6.14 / 6.13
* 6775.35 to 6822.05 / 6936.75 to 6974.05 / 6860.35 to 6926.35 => -0.01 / 6.02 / 6.43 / 6.27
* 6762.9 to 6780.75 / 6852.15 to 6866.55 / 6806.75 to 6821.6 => 0.10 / 5.99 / 6.82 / 6.39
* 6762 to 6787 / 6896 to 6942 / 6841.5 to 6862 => -0.03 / 6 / 6.05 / 6.02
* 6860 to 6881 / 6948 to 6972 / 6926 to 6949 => 0.15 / 6.77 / 6.66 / 6.69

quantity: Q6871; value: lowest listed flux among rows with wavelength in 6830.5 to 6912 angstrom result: 5.33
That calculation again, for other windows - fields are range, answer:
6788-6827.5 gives 5.39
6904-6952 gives 4.76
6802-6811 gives 5.69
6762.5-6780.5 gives 5.24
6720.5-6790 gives 4.84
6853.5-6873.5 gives 5.82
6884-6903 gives 5.84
